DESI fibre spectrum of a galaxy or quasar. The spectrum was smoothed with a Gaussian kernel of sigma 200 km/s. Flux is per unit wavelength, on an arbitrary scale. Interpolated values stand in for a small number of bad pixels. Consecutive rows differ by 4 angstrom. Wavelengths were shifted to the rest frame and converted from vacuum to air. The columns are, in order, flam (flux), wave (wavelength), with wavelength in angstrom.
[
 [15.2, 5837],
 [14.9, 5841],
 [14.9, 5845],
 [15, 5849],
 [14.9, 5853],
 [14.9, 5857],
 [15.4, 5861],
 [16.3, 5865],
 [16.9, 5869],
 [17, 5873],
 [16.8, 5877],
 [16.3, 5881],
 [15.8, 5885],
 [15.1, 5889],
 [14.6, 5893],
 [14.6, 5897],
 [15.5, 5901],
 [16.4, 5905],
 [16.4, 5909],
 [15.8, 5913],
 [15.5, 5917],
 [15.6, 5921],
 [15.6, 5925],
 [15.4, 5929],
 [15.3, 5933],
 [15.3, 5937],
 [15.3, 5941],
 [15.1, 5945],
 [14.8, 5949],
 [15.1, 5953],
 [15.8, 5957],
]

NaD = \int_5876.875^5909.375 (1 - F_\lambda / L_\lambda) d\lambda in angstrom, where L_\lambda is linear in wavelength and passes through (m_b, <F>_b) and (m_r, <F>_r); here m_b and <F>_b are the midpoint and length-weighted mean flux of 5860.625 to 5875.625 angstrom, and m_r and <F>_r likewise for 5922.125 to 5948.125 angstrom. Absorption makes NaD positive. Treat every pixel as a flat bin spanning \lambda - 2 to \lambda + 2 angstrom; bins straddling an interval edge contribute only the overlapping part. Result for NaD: 0.9 angstrom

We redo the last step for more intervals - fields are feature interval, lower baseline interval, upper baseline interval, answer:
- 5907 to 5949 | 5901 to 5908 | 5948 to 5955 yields 0.2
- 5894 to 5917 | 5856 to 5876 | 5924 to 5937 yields 0.1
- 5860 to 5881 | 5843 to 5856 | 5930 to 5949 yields -2.1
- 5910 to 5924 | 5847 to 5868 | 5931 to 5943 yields -0.3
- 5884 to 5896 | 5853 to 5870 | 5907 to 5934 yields 0.5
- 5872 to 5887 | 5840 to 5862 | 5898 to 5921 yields -1.0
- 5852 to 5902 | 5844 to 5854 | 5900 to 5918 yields -1.0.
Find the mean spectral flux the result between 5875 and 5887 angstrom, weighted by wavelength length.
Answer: 16.3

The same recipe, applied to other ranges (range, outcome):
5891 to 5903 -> 14.9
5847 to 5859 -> 14.9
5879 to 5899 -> 15.3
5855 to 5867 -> 15.5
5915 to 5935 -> 15.5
